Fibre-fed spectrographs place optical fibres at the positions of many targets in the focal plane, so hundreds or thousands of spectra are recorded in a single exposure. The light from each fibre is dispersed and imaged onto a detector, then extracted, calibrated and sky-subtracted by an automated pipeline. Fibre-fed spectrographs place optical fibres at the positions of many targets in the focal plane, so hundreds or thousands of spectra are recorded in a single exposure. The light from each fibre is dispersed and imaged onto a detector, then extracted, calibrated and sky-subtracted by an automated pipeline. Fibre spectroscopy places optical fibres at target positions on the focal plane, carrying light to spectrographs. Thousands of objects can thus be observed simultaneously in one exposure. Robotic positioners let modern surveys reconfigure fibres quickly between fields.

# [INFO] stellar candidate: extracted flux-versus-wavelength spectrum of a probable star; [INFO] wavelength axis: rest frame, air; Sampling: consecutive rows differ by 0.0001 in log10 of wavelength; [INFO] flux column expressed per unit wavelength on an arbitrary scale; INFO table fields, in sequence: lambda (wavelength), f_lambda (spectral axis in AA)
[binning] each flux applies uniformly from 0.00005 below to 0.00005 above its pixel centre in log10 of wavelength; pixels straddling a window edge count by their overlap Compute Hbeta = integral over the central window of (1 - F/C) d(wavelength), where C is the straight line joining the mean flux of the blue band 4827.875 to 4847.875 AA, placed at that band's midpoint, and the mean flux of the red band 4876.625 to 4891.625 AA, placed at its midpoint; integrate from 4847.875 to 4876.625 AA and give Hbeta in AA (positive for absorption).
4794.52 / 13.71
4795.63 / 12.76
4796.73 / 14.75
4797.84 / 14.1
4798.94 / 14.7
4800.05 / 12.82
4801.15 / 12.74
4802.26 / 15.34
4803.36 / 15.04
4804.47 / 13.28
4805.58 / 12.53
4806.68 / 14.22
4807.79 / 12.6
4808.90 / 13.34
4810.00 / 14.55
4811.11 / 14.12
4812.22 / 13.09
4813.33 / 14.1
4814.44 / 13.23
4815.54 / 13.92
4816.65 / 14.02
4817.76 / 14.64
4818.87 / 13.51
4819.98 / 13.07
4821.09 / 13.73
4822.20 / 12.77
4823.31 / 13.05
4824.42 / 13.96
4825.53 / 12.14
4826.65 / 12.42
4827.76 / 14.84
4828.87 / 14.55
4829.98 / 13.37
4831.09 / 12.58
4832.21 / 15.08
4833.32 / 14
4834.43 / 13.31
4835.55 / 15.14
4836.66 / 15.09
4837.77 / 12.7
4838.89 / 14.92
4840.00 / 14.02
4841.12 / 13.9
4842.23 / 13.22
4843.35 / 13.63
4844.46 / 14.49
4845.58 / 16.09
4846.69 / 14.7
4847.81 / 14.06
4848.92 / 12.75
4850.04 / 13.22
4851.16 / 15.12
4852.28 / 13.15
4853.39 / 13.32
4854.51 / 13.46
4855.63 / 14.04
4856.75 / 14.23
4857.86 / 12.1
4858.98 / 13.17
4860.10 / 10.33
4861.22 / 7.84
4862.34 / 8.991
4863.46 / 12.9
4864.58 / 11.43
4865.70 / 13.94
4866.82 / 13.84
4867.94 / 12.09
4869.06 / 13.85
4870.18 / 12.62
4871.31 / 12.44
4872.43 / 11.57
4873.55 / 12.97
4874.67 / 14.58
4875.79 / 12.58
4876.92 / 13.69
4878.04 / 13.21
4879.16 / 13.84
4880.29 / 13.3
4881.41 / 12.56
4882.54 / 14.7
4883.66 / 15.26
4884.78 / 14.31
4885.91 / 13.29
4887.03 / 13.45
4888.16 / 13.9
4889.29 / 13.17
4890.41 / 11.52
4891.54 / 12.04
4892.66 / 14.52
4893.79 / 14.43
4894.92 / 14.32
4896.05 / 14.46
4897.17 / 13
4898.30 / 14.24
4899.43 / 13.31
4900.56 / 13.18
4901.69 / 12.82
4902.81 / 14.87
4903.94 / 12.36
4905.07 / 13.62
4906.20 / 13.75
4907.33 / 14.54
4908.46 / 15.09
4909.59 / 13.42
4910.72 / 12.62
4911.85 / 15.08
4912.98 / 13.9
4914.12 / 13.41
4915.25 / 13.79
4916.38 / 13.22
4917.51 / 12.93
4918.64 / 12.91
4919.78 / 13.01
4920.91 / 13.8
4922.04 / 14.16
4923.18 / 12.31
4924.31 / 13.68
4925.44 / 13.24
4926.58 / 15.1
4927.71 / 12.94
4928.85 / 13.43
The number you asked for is 2.3 AA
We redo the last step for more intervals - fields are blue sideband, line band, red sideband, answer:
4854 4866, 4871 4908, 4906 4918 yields -1.4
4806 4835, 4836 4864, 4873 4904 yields 0.7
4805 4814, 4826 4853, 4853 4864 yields -3.0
